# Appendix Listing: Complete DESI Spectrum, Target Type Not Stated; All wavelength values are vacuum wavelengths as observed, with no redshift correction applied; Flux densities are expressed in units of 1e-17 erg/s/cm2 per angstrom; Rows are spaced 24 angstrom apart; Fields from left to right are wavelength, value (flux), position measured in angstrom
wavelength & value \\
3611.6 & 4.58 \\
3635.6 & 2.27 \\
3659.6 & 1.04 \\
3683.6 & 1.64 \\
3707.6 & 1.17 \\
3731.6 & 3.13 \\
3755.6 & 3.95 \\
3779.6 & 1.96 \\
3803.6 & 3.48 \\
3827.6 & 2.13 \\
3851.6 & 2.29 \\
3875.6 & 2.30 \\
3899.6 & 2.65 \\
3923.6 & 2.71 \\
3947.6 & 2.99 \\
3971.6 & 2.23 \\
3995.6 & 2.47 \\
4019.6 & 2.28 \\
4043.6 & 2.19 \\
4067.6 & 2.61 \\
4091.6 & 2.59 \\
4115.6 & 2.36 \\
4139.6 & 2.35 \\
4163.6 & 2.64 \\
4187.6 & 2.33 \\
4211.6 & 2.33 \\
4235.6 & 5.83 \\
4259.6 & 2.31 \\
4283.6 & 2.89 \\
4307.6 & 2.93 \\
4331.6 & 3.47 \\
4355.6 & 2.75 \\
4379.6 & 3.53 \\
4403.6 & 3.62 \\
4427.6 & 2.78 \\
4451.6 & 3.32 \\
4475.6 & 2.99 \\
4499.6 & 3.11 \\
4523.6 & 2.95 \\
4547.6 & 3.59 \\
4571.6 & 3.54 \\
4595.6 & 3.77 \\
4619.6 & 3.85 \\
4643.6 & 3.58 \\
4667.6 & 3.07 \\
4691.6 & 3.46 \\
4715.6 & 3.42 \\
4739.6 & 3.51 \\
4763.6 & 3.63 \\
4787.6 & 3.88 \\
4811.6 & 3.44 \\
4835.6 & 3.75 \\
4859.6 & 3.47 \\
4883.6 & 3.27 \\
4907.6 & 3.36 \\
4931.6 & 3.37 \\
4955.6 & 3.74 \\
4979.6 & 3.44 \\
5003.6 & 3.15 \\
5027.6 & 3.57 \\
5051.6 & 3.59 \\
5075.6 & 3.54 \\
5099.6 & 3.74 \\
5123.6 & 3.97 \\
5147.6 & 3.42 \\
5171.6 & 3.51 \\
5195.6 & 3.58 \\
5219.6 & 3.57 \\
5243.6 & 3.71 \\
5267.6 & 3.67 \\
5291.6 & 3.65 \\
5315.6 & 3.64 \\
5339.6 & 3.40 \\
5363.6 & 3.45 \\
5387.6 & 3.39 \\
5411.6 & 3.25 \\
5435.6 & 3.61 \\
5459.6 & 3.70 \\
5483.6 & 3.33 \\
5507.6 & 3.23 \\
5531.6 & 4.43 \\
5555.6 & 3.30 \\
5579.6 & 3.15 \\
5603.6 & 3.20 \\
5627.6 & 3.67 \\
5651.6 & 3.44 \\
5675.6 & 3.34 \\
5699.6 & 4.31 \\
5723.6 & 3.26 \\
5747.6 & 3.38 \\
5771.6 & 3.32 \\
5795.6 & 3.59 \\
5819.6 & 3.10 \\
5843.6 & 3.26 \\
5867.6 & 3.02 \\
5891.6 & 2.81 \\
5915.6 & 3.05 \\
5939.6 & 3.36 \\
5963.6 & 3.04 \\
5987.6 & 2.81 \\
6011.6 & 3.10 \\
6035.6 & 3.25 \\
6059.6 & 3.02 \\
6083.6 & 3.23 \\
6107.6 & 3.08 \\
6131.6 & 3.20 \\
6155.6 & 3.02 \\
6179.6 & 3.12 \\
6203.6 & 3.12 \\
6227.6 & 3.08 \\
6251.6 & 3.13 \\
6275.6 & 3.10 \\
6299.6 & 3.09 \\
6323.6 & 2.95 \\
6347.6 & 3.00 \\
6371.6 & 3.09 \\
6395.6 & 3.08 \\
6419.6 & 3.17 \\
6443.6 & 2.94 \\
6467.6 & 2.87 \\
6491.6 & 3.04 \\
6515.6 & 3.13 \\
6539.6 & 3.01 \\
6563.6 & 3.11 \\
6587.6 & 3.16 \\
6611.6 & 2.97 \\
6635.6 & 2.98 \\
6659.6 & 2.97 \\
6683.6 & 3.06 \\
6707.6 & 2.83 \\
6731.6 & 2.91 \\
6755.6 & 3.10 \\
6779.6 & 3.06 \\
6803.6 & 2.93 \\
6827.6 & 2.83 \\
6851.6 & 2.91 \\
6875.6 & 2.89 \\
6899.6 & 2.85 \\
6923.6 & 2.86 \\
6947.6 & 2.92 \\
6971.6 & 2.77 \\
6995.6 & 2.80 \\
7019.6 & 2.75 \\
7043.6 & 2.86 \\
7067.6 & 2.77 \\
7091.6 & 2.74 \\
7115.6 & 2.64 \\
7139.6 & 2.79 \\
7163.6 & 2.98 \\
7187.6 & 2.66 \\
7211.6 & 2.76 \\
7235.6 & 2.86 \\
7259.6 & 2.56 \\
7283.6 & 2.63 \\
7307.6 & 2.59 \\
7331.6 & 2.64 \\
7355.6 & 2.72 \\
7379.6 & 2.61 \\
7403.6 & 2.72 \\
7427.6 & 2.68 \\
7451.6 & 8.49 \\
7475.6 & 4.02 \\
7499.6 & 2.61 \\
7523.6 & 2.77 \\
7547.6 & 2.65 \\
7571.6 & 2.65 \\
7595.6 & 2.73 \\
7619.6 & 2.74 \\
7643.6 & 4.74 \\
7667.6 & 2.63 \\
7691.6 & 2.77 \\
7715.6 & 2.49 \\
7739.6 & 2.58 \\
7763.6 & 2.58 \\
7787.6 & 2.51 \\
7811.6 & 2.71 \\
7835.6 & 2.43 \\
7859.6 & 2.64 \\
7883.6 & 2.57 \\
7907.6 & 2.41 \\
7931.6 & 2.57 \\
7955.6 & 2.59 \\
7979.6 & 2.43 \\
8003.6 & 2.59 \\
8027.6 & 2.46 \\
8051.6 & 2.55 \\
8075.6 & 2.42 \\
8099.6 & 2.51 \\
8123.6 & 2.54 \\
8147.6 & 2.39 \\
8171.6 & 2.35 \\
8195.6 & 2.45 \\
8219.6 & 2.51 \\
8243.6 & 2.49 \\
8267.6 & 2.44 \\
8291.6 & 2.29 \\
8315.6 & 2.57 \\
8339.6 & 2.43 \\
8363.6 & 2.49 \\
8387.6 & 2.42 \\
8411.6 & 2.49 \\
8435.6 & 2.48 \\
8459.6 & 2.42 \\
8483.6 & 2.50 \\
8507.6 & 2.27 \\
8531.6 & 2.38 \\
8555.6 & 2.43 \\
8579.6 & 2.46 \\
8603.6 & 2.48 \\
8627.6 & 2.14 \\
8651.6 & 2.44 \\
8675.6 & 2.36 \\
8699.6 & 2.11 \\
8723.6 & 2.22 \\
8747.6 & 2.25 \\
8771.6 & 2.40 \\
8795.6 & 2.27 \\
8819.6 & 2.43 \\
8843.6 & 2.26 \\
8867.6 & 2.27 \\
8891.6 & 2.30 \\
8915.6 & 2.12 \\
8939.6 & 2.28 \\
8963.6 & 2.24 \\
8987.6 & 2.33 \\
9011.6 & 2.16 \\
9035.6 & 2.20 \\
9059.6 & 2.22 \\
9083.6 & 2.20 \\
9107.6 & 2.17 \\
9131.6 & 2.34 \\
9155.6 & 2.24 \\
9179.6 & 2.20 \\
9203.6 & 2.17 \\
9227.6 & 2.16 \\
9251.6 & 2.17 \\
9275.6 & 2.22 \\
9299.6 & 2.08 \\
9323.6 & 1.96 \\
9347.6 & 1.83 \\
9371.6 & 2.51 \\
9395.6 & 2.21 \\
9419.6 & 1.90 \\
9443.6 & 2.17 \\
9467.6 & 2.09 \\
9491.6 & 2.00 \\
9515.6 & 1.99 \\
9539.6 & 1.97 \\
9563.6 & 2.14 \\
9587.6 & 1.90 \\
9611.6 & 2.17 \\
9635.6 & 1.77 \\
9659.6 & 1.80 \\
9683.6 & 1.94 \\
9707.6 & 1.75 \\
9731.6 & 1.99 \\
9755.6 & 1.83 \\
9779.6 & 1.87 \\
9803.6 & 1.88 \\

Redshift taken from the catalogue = 0.136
